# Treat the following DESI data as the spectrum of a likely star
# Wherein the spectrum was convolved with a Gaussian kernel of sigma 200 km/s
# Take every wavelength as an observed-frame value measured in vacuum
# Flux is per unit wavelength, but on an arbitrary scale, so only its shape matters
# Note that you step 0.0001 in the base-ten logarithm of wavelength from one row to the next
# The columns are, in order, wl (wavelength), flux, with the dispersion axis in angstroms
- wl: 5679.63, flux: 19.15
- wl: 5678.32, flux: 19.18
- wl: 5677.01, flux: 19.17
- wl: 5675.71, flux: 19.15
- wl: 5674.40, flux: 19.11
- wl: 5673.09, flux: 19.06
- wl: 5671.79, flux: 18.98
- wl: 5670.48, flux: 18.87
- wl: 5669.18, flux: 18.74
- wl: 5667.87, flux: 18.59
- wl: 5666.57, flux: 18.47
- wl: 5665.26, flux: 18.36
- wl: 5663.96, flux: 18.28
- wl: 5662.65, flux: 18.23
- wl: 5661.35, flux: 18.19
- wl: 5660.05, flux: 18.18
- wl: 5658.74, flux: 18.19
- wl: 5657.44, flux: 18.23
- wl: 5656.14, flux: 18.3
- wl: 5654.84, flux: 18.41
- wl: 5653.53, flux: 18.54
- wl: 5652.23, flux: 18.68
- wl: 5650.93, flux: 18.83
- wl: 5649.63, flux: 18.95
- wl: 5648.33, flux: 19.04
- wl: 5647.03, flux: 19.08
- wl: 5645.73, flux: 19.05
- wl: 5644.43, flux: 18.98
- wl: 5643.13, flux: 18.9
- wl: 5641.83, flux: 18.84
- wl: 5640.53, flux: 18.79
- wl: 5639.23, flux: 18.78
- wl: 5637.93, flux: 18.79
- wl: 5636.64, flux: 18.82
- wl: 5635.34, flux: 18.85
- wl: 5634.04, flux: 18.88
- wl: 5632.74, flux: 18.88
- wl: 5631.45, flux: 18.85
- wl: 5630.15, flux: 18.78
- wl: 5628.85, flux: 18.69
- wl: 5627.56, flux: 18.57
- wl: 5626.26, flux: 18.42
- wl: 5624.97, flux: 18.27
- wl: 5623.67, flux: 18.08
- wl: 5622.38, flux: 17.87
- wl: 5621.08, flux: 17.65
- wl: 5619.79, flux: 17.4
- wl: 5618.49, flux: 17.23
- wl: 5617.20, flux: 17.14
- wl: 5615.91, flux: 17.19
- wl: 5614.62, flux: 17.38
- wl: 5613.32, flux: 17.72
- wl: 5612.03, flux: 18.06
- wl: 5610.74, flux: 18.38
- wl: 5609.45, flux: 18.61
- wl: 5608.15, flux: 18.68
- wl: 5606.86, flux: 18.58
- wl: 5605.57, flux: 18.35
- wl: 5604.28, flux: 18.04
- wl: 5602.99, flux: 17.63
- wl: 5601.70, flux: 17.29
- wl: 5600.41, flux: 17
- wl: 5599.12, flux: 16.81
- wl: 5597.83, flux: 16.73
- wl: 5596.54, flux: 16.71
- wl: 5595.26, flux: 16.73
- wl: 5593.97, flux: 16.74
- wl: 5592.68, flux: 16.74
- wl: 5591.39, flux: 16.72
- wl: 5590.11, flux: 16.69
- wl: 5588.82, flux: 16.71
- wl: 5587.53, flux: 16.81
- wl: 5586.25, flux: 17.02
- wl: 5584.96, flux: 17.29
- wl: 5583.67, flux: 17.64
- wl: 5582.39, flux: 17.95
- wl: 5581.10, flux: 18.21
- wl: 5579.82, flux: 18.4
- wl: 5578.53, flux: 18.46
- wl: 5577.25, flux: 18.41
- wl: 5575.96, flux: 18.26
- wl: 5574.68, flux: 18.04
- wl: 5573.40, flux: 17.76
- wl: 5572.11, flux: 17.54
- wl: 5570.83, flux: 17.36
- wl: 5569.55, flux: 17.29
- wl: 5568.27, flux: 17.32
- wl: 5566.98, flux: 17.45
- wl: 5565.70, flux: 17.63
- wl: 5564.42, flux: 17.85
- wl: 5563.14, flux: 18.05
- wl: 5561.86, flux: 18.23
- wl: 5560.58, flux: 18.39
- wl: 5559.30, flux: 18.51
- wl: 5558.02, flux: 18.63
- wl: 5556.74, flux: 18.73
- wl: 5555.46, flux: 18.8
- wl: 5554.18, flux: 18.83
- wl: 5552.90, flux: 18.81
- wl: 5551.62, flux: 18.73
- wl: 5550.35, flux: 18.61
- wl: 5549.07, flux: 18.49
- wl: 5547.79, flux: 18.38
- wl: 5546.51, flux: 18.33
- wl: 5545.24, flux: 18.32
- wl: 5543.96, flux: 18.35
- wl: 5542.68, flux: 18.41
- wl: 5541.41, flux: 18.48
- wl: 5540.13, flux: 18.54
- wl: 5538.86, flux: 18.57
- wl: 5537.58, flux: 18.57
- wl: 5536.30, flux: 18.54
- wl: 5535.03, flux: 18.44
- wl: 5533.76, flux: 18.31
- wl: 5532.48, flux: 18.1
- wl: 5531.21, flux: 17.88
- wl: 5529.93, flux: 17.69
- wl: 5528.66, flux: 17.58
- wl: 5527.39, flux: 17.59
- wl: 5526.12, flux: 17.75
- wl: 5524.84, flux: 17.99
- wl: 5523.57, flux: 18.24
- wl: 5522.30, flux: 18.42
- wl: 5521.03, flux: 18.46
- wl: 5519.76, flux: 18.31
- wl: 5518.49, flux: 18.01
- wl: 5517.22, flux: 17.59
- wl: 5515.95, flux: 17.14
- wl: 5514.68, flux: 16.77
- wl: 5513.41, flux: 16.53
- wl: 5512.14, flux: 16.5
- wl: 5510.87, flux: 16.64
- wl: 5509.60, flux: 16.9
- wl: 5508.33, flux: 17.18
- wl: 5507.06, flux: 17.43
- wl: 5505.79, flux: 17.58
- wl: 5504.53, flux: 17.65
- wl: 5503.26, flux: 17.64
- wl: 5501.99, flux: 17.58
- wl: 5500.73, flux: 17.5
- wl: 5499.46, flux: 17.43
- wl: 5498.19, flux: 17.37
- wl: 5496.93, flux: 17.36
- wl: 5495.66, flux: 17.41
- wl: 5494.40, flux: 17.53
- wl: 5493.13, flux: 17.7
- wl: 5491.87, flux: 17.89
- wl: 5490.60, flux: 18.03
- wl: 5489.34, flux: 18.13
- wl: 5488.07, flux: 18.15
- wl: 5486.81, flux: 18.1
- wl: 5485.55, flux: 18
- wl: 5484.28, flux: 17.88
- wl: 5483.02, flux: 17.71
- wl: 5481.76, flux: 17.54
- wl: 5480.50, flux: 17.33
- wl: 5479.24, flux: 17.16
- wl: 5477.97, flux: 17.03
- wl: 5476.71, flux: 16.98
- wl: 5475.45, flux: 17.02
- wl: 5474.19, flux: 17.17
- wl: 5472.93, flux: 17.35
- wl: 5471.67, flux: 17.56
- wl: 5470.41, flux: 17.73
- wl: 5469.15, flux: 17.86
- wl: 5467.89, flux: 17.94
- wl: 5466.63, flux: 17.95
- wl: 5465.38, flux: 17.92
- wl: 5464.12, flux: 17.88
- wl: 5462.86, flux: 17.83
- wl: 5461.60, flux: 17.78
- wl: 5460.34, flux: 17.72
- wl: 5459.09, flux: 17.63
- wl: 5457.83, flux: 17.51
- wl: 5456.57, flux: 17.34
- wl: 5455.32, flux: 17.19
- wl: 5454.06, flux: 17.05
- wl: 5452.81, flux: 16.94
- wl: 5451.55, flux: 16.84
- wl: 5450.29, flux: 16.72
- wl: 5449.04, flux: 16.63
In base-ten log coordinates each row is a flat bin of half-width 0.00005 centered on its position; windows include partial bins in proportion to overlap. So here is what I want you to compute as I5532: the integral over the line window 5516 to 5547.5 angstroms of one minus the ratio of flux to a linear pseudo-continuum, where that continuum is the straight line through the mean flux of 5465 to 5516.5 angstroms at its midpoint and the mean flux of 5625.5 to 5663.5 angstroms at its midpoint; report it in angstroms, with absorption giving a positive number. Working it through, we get -0.7 angstroms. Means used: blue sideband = 17.5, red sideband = 18.7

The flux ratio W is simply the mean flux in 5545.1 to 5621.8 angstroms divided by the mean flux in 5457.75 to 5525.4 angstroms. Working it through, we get 1.01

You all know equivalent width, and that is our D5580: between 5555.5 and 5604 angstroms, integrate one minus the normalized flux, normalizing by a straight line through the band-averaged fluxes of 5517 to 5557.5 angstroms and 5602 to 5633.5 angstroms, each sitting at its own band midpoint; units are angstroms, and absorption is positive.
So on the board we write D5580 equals 1.7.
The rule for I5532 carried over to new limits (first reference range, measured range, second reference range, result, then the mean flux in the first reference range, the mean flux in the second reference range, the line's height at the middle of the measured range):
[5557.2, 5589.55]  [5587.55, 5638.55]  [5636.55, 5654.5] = 1.6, 17.8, 18.9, 18.4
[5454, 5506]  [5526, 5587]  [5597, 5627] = -1.5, 17.6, 17.8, 17.7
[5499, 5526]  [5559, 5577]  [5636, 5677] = 0.1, 17.5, 18.7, 18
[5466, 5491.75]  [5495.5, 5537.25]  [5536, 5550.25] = 1.1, 17.6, 18.4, 18.1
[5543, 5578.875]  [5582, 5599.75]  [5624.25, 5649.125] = 1.4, 18.2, 18.8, 18.4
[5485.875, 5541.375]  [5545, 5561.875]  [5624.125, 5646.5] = -0.5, 17.7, 18.8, 18.1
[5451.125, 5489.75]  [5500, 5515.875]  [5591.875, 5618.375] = 0.3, 17.6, 17.5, 17.5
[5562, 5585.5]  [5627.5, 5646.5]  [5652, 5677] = -0.5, 17.8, 18.6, 18.3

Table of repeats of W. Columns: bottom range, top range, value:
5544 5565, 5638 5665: 1.01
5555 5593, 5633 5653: 1.06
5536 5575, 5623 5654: 1.03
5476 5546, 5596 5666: 1.03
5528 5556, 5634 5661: 1.02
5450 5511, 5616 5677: 1.06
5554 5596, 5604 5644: 1.03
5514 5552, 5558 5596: 0.97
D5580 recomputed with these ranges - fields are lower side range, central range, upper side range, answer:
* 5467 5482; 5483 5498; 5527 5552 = -0.17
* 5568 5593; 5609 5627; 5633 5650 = 0.56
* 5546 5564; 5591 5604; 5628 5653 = 1.22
